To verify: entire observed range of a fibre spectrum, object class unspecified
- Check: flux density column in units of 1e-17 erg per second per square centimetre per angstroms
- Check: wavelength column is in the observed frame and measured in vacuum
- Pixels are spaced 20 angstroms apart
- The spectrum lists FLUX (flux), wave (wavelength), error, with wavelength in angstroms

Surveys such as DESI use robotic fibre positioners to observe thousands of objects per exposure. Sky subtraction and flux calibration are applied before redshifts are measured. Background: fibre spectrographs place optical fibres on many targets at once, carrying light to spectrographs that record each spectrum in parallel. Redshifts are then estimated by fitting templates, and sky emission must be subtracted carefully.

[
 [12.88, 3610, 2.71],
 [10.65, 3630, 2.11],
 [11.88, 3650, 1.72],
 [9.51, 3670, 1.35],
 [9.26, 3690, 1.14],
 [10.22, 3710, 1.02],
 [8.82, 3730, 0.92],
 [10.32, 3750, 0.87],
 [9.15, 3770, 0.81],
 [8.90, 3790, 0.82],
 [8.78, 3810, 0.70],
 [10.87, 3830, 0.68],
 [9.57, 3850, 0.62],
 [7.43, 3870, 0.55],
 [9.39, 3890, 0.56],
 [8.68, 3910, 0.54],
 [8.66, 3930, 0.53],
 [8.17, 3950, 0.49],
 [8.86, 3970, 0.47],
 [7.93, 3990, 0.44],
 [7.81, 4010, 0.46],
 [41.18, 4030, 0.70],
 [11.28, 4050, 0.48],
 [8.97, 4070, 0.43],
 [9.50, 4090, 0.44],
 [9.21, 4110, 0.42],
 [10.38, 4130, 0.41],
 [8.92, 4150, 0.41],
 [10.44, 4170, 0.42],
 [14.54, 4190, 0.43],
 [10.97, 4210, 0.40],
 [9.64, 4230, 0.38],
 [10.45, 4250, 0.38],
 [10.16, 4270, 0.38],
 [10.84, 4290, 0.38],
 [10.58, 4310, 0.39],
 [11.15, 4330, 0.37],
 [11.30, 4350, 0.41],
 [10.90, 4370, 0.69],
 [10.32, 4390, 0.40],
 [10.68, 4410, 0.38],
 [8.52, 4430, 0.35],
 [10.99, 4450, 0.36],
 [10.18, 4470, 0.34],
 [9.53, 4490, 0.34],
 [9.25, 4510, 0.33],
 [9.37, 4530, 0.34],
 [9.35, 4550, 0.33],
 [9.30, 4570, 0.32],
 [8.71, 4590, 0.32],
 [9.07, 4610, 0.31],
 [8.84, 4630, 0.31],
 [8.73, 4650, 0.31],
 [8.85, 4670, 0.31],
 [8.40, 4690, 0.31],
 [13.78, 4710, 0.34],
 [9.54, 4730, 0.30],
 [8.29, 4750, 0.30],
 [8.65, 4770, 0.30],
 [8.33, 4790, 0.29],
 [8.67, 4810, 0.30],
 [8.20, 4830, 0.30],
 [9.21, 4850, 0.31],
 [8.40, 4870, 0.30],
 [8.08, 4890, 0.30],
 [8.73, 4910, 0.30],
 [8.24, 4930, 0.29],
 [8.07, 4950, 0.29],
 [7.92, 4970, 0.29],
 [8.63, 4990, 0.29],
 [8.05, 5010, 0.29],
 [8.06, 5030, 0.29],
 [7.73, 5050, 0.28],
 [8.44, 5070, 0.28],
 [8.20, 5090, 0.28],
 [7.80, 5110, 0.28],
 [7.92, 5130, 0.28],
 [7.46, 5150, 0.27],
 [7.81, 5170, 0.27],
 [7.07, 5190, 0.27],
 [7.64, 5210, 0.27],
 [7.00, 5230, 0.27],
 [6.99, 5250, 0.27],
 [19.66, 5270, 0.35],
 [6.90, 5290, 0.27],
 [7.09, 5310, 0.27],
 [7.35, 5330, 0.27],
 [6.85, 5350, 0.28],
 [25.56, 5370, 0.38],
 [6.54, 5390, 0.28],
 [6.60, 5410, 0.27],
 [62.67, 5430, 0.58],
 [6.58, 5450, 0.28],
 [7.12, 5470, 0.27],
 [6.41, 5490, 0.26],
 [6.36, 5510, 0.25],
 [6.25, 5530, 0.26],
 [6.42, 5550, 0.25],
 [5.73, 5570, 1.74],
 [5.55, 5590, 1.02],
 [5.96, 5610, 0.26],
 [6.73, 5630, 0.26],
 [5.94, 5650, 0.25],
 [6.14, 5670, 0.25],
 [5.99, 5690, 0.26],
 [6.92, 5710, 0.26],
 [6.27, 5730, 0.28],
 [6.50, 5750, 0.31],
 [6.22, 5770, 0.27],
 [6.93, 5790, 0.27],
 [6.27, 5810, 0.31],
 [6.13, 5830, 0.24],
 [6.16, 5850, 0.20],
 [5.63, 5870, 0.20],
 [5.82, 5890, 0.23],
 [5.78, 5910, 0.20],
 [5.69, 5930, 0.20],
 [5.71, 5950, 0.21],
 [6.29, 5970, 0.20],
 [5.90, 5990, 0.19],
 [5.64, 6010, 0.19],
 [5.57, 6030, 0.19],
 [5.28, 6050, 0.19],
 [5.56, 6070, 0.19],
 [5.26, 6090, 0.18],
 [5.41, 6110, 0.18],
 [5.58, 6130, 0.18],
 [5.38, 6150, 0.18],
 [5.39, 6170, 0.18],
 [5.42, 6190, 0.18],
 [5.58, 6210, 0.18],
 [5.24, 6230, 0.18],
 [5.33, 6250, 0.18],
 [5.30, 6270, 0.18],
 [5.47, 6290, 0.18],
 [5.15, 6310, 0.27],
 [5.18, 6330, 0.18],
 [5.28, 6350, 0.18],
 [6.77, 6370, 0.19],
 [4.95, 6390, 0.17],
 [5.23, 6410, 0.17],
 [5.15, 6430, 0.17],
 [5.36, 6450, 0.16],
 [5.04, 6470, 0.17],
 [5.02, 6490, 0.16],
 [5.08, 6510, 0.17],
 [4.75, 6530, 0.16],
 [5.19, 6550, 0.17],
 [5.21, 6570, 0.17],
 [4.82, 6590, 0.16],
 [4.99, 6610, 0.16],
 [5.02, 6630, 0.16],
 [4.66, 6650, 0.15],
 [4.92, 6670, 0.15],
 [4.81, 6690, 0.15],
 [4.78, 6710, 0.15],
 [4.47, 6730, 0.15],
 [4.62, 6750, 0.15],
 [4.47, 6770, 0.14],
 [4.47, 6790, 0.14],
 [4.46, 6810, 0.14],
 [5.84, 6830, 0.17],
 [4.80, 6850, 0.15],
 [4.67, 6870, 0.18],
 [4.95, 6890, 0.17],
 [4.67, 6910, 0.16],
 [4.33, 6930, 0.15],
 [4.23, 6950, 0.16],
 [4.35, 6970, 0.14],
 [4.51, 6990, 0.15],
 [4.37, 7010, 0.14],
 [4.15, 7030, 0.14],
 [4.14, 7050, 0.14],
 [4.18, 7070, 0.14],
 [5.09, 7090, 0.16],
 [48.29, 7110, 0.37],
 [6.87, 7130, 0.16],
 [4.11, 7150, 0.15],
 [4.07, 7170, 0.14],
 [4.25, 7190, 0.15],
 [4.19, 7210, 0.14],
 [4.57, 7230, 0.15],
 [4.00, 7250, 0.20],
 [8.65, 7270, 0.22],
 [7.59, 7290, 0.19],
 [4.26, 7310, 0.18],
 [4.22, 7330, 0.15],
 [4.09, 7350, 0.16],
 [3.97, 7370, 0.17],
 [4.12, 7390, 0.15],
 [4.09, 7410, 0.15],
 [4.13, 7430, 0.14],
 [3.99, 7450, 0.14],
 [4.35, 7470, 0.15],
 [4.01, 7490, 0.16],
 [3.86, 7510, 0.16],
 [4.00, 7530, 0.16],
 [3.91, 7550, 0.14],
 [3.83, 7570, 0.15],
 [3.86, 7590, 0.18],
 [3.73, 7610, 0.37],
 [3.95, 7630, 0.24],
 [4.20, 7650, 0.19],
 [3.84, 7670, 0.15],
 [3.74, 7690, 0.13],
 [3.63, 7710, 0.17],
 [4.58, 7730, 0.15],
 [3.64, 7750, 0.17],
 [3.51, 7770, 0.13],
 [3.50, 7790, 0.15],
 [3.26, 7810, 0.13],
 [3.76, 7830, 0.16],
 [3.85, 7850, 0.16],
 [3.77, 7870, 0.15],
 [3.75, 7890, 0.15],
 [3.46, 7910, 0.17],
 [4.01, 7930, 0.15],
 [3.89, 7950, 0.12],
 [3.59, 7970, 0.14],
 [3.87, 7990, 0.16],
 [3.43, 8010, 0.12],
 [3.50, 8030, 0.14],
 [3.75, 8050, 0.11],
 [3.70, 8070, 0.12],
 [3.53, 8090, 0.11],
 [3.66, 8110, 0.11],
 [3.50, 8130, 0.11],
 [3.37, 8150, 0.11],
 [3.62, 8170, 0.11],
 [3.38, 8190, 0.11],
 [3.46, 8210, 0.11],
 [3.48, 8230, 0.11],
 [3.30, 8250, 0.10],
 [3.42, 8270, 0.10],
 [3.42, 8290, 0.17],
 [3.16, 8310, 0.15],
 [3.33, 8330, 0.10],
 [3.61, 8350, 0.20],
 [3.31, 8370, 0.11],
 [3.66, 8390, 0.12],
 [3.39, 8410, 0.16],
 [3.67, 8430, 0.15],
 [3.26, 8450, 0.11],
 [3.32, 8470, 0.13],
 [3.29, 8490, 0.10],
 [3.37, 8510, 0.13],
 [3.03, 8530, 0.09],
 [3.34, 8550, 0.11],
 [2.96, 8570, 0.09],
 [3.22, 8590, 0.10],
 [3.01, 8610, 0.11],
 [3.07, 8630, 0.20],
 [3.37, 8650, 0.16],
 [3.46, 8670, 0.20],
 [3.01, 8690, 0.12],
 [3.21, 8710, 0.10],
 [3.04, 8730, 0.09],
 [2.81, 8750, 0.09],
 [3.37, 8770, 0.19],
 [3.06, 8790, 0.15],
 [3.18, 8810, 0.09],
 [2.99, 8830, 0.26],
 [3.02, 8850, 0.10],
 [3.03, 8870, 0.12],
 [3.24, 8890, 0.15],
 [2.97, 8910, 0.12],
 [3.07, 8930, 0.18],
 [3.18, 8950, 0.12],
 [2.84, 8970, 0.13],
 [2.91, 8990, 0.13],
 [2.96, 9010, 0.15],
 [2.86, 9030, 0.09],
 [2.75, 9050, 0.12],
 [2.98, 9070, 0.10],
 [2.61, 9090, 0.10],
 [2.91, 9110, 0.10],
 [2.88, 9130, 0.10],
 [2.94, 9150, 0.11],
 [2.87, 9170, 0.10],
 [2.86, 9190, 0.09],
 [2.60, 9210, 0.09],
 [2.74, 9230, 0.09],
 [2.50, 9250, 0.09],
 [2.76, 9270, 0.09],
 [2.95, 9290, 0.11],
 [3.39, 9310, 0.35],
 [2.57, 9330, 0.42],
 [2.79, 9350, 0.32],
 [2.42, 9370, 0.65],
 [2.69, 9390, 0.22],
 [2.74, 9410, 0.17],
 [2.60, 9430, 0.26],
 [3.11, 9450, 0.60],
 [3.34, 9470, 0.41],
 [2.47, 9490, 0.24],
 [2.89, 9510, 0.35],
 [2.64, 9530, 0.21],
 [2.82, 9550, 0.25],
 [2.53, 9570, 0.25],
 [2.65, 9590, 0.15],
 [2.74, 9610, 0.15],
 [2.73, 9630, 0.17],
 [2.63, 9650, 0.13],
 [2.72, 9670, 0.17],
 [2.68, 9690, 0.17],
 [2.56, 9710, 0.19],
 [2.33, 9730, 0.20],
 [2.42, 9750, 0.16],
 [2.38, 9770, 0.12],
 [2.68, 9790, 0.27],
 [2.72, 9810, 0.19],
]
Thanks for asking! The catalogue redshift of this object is 0.083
